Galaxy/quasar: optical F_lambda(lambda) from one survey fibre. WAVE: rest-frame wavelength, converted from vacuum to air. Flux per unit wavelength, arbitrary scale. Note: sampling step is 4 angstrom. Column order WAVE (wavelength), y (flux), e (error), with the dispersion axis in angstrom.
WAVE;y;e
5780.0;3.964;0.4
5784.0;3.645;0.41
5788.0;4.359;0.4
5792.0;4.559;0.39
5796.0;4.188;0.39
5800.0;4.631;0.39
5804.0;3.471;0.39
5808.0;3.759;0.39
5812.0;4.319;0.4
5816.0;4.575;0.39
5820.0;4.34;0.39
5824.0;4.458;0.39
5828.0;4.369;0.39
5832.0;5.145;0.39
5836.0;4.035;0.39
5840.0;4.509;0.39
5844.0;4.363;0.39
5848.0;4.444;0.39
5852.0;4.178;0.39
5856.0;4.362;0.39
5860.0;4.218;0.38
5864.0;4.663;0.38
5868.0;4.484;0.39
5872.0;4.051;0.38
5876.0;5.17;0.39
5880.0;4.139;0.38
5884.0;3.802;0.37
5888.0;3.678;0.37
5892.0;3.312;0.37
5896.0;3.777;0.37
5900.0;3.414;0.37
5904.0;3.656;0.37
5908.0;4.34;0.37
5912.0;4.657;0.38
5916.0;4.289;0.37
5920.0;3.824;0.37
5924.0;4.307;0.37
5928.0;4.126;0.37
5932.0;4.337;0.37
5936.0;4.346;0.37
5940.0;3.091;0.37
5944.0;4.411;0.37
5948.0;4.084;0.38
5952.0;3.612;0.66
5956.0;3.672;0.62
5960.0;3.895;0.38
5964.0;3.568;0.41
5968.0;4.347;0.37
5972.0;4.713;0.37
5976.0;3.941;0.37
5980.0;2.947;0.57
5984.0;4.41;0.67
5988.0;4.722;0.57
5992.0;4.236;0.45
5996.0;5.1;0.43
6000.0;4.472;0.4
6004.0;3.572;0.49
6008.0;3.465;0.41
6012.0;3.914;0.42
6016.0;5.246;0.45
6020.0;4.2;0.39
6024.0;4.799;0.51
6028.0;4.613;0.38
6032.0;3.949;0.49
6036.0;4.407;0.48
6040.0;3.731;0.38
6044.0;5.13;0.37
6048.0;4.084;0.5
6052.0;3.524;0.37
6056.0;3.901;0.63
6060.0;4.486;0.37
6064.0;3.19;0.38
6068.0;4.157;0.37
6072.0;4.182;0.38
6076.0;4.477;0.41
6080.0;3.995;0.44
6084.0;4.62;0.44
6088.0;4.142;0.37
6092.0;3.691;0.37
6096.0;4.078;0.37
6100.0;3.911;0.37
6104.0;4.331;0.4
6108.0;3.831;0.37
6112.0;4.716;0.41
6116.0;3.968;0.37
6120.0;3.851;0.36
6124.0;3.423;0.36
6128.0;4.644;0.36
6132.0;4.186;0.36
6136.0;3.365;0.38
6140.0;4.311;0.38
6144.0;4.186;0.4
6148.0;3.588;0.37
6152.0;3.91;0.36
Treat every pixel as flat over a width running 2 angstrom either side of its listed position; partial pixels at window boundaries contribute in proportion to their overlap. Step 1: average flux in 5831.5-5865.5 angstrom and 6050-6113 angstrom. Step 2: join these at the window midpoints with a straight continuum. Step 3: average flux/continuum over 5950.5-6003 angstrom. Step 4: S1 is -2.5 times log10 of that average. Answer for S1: 0.02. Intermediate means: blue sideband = 4.4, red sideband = 4.07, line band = 4.12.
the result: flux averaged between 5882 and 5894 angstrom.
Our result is 3.6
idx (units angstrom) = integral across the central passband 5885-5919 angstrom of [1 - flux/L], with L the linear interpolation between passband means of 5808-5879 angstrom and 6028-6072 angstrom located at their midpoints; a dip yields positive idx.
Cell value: 3.49 angstrom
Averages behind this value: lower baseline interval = 4.43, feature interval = 3.89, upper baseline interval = 4.09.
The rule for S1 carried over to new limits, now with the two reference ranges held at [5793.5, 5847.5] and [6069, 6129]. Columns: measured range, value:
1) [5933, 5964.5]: 0.098 mag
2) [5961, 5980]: 0.055 mag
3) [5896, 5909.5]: 0.131 mag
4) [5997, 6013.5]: 0.069 mag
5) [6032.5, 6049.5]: -0.039 mag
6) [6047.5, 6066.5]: 0.088 mag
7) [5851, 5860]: 0.008 mag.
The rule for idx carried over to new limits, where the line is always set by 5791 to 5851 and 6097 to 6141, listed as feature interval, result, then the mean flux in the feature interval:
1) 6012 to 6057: -2.1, 4.32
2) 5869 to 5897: 1.7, 4.02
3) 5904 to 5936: 0.0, 4.24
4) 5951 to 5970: 1.7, 3.83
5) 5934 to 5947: 0.8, 3.96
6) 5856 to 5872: -0.4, 4.39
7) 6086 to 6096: 0.3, 3.95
